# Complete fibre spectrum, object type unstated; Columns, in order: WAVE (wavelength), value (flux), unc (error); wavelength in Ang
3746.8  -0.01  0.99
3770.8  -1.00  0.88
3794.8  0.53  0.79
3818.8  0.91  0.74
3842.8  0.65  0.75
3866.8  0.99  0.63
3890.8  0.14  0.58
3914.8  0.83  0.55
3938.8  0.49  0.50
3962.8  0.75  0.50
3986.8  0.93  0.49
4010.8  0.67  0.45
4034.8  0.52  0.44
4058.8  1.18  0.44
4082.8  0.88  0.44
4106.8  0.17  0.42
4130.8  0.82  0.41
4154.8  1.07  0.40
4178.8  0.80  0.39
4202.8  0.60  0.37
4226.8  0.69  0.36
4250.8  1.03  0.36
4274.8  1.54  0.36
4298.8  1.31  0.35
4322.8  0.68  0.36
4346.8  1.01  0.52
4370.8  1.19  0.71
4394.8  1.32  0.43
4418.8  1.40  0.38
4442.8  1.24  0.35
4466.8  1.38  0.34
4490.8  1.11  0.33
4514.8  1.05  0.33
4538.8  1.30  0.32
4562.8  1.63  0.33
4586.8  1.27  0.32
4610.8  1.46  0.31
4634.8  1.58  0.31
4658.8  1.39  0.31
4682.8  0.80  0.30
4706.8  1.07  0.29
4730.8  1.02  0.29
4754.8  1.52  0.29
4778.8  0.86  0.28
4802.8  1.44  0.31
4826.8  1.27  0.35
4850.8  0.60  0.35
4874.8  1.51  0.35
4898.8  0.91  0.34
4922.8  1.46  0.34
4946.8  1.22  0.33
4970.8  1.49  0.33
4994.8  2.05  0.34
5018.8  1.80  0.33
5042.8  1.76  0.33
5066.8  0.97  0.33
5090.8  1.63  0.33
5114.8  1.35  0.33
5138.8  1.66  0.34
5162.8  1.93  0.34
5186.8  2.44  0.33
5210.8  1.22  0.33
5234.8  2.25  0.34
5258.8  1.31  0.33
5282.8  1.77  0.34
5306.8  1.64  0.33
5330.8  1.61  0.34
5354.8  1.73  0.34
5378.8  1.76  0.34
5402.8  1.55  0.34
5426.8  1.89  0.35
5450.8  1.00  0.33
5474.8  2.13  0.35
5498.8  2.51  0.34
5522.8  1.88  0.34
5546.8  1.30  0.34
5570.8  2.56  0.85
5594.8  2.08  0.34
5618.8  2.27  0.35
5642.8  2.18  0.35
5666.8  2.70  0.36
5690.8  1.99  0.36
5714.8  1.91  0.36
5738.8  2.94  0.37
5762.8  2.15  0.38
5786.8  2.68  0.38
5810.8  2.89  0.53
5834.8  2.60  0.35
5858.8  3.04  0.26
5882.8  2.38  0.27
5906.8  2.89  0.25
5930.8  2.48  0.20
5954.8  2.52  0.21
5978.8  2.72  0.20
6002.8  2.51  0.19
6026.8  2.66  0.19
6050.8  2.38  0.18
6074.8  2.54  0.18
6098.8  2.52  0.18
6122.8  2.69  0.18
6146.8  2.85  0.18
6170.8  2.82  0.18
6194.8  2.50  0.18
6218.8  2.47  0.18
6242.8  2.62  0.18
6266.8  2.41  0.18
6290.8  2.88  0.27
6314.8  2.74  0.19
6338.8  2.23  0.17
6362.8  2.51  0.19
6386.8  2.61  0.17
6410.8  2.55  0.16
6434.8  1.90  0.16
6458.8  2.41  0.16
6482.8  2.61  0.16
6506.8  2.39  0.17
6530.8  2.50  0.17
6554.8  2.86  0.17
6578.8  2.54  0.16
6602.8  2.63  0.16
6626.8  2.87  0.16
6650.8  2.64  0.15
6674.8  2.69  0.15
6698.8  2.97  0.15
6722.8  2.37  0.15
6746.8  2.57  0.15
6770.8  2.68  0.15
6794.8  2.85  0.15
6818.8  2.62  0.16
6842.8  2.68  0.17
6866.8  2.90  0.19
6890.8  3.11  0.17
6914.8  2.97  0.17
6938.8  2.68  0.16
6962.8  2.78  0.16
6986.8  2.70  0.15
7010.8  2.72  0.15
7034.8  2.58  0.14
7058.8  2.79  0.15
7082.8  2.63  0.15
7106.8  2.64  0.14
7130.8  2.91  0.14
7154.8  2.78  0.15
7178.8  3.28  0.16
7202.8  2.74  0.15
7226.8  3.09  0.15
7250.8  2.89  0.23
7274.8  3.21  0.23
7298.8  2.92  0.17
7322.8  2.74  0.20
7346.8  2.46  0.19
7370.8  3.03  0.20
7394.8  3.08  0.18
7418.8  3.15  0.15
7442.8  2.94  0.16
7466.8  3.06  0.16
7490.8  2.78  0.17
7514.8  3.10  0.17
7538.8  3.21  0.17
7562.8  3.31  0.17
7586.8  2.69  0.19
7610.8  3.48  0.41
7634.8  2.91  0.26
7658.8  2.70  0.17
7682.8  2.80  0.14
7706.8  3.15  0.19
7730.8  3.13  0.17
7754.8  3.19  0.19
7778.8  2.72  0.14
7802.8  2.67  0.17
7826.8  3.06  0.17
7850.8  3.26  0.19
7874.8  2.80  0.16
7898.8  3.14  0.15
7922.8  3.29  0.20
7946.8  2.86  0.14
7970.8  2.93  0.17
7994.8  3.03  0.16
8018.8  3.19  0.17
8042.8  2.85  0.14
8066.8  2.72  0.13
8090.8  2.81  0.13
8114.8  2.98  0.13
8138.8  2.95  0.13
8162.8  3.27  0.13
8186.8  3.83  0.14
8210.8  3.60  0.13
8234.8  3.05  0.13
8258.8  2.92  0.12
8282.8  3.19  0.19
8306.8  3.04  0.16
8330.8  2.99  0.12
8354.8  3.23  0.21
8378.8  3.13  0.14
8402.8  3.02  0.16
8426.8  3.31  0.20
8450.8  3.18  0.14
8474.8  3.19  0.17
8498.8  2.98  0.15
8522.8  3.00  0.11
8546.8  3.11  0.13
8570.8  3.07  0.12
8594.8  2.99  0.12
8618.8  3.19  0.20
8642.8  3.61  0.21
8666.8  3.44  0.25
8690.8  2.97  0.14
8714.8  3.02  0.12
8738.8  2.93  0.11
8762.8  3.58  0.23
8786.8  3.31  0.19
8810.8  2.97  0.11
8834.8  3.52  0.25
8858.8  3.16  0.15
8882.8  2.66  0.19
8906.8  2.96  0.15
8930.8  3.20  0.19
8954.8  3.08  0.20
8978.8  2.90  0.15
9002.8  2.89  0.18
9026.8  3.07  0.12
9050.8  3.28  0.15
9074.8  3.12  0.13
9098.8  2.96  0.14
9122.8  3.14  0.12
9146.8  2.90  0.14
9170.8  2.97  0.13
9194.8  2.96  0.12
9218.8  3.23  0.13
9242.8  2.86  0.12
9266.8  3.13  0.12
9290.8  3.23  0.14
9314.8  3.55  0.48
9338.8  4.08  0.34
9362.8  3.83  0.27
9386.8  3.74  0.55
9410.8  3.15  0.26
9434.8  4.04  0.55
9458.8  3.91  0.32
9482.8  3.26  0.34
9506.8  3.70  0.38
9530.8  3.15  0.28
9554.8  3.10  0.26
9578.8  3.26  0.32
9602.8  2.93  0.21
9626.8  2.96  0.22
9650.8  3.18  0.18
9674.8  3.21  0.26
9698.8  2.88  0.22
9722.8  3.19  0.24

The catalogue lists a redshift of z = 0.25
